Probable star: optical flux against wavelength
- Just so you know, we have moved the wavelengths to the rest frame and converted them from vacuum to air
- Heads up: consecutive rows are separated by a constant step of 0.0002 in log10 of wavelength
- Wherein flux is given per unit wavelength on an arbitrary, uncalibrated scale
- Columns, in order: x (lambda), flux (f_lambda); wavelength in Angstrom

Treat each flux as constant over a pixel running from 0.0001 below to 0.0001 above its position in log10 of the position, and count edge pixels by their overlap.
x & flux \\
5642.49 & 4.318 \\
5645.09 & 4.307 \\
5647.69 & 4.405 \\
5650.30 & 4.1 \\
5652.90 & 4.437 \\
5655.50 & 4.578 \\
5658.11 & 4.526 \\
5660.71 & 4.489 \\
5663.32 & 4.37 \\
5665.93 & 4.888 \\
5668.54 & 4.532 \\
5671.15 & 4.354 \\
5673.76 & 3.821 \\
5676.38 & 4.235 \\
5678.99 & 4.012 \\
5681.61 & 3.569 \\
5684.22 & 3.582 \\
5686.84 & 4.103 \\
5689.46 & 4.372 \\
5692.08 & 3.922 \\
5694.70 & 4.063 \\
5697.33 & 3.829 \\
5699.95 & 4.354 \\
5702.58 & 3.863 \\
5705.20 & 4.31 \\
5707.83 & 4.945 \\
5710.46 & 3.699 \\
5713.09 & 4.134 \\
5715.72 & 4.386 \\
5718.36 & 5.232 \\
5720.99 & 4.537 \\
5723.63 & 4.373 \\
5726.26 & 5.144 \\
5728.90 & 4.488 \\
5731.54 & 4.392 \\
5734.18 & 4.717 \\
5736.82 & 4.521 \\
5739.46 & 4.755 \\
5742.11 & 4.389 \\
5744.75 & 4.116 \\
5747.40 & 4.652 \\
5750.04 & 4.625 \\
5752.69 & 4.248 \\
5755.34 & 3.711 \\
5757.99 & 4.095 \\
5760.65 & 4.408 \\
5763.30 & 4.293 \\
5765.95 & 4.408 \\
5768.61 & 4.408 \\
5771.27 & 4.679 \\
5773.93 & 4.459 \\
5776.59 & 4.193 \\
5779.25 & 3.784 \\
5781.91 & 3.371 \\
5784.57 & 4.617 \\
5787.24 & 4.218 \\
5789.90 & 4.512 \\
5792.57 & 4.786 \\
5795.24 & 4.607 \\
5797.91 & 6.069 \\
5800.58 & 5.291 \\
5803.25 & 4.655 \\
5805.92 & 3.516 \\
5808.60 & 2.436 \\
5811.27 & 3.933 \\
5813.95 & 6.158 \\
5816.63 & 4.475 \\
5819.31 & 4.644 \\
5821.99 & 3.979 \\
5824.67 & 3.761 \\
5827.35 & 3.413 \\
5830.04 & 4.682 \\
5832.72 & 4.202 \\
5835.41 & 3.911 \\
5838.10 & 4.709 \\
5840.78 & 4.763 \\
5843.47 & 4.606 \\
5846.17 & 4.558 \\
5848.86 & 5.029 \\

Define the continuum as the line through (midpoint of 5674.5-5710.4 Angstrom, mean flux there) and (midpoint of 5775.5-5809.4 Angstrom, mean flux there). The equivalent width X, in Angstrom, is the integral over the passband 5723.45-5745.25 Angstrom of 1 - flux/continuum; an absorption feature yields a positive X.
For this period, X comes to -2.00 Angstrom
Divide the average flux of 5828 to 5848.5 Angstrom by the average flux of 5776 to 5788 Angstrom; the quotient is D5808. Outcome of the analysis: 1.11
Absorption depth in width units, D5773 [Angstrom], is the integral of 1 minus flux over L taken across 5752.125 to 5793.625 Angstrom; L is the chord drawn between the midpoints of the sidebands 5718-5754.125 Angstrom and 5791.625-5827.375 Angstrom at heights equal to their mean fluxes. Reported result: 2.2 Angstrom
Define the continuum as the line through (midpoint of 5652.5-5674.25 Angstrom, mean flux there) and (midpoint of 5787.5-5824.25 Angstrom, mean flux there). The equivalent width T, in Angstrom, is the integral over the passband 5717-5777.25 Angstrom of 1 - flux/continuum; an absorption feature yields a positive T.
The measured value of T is 0.3 Angstrom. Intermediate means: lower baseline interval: 4.47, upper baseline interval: 4.51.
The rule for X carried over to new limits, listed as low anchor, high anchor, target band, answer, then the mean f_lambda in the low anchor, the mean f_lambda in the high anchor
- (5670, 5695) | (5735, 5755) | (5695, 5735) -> -1.73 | 4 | 4.44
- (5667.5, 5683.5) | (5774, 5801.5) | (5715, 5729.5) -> -1.56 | 4.06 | 4.53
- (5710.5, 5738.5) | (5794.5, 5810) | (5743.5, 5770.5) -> 1.16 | 4.55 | 4.42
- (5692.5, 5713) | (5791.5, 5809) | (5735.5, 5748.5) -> -0.50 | 4.14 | 4.58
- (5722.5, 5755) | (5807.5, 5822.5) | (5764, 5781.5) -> 0.61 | 4.51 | 4.32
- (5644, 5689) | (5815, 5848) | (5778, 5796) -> 0.22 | 4.25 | 4.34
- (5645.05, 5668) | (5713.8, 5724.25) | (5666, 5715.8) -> 4.67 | 4.47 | 4.62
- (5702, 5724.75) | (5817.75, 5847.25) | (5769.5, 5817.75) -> -1.14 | 4.4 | 4.29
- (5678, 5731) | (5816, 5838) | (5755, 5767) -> -0.03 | 4.25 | 4.15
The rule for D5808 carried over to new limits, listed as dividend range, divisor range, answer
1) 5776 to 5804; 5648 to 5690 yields 1.07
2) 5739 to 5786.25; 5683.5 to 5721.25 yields 1.01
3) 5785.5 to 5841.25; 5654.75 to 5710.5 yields 1.05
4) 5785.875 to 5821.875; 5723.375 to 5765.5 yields 1.02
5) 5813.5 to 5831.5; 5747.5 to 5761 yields 1.03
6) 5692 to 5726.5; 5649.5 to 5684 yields 1.01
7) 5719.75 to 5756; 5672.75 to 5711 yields 1.11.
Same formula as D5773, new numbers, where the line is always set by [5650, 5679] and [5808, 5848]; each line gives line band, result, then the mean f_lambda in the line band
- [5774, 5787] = 0.86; 4.06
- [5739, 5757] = 0.10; 4.33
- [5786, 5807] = -1.87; 4.72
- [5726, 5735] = -0.55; 4.63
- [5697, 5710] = 0.35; 4.26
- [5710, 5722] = -0.21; 4.44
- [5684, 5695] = 0.83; 4.05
